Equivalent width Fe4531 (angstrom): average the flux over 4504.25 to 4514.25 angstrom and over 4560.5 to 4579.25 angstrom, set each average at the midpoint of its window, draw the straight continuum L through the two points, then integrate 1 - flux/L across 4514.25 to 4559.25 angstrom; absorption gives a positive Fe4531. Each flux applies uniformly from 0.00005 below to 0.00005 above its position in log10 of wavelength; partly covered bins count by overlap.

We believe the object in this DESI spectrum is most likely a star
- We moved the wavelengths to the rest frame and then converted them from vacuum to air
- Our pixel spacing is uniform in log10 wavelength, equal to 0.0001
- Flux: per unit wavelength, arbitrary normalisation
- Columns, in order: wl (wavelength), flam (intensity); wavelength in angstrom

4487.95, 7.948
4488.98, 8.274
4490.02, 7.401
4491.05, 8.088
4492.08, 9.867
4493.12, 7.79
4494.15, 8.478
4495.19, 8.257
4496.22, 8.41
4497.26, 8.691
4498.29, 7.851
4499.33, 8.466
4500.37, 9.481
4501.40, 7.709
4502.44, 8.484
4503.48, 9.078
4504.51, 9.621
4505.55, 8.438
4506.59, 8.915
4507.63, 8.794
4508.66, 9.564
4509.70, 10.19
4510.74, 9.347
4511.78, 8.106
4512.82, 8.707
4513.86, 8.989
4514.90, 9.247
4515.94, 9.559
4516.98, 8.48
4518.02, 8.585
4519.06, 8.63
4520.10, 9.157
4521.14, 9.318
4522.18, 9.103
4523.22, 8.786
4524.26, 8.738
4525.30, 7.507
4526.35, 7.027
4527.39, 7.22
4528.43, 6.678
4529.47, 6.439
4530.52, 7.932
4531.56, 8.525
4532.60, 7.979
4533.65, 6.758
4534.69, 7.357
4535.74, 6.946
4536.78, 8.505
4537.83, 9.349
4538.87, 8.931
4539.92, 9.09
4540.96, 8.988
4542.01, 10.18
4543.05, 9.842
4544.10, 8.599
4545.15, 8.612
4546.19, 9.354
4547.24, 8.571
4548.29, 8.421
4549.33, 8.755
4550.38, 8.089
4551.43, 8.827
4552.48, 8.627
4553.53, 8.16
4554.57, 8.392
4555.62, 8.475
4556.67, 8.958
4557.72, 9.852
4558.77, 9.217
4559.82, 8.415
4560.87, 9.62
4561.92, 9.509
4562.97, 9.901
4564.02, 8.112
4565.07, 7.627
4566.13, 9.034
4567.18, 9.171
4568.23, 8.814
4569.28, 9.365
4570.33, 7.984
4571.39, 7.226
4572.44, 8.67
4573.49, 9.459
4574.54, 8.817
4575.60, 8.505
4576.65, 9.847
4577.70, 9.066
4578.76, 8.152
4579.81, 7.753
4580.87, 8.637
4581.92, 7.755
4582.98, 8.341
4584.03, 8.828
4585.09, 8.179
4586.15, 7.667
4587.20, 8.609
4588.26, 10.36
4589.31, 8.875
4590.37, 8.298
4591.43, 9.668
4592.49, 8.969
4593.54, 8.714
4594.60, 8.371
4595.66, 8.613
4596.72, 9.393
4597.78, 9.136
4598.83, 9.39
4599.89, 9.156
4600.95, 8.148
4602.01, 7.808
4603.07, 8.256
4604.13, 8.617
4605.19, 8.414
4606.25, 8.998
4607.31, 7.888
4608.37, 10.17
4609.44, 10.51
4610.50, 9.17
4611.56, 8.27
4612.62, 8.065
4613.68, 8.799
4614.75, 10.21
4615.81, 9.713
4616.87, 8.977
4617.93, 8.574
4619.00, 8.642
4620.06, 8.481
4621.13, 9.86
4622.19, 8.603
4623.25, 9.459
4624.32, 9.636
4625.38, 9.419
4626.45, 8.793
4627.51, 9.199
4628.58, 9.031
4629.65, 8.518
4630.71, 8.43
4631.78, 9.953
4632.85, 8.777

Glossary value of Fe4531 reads 2.2 angstrom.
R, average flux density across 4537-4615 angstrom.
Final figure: 8.81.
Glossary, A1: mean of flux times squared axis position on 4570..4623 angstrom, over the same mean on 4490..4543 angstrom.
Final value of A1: 1.07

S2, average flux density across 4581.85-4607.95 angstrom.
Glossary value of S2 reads 8.68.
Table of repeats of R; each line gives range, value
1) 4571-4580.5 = 8.63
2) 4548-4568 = 8.8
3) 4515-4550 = 8.43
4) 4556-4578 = 8.91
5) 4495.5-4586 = 8.62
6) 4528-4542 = 8.05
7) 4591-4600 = 9.04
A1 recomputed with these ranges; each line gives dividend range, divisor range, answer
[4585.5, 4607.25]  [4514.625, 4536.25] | 1.12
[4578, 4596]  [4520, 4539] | 1.10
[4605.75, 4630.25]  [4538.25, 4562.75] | 1.05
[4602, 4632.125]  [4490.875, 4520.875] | 1.07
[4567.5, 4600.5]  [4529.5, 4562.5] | 1.03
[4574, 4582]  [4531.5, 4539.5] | 1.09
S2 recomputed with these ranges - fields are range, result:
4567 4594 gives 8.68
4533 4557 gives 8.59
